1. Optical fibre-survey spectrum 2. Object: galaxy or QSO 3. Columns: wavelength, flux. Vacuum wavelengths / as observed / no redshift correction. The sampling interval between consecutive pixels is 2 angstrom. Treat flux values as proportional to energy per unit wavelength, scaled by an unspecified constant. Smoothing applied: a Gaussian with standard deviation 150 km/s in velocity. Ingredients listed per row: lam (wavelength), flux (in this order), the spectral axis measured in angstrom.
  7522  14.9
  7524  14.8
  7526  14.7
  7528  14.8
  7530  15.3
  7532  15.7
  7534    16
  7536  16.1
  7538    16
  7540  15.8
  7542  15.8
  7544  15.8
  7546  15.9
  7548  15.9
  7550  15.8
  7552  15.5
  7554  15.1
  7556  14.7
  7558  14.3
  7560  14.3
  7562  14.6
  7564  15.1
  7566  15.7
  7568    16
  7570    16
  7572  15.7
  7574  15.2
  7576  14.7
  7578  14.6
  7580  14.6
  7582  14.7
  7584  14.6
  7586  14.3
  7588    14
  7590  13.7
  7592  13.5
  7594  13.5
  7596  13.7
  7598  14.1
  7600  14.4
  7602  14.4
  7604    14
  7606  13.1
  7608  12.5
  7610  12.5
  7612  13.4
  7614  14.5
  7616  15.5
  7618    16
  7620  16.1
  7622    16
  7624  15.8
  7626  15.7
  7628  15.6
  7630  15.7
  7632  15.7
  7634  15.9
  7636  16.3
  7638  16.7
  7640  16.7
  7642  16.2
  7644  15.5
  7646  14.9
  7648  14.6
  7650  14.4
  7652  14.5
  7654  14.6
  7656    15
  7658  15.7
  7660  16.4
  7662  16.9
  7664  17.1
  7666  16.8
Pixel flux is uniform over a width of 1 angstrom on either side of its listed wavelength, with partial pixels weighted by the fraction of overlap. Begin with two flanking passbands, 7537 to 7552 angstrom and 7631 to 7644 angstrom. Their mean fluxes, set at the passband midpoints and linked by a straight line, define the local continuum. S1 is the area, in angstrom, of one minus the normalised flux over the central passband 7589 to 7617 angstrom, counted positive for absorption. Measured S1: 4.0 angstrom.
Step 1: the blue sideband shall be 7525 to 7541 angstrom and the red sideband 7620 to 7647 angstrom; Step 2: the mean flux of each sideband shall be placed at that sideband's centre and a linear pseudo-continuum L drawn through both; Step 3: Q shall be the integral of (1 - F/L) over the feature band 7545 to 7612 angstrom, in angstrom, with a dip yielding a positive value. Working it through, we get 4.94 angstrom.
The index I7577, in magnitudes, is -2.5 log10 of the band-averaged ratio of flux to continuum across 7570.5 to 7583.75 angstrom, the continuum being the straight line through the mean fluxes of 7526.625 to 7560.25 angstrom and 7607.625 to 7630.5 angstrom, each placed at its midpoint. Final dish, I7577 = 0.02 mag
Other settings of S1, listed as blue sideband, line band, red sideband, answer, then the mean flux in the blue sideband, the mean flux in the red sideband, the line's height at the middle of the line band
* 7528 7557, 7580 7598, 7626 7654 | 1.8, 15.6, 15.6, 15.6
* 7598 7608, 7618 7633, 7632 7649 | -0.8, 13.8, 15.8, 15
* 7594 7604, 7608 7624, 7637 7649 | 0.0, 14.1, 15.8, 14.7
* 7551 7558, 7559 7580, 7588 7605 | -0.8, 15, 13.9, 14.6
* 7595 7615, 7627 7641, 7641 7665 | -1.3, 13.7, 15.5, 14.8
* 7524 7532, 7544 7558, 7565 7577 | -0.1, 15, 15.5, 15.3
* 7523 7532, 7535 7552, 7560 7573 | -0.8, 15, 15.4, 15.2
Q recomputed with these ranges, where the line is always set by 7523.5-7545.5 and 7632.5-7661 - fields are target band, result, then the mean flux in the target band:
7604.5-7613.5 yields 1.45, 13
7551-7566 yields 0.66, 14.9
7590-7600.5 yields 1.18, 13.8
